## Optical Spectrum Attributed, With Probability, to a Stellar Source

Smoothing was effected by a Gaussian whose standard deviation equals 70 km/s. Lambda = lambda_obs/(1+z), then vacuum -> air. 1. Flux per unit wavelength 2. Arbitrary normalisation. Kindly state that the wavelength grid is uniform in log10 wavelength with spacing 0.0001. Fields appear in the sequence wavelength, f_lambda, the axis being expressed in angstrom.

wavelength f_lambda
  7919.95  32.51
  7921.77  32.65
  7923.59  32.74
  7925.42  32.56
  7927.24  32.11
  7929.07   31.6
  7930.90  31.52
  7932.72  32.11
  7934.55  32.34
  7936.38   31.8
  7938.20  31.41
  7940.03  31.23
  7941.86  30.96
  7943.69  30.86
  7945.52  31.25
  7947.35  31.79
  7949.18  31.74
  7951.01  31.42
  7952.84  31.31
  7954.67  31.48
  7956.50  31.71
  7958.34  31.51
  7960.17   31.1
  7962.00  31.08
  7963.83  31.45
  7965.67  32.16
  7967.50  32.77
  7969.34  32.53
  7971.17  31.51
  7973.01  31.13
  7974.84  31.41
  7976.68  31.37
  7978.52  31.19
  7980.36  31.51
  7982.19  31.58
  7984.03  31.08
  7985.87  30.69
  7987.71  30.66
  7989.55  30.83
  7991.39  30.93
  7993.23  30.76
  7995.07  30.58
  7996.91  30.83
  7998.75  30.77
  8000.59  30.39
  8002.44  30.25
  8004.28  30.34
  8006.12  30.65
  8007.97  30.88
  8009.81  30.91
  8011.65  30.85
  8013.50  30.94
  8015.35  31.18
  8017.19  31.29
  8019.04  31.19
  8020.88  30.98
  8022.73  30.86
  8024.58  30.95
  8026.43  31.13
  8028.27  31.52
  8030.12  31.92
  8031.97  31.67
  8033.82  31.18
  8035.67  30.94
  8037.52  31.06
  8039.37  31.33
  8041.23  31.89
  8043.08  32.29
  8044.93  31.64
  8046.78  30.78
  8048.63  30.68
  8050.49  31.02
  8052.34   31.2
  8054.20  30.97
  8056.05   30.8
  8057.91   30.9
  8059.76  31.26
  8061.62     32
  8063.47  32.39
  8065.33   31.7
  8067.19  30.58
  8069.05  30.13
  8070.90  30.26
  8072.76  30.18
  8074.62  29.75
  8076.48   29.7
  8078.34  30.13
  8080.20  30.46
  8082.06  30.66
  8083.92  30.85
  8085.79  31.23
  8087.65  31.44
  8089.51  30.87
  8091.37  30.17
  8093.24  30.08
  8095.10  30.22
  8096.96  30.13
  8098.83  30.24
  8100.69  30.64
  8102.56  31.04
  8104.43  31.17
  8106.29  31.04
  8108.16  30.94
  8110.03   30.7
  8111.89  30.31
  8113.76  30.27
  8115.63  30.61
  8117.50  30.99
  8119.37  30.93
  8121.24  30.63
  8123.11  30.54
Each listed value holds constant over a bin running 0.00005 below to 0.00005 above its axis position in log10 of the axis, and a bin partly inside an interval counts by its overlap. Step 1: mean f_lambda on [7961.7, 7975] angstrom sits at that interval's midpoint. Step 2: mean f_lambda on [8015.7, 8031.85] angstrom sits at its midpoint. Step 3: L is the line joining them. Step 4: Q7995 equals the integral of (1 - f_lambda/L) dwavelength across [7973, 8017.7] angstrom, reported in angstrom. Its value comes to 0.9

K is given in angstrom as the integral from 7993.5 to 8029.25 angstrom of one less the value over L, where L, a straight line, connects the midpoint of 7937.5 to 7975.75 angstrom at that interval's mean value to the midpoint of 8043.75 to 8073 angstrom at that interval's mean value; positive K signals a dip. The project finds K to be 0.47 angstrom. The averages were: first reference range 31.5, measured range 30.9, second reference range 31.1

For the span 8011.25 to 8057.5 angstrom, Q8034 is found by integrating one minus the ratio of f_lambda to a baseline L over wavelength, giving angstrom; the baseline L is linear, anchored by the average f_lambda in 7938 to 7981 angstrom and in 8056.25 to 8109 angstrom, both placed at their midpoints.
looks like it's -0.3 angstrom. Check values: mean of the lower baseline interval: 31.5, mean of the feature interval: 31.2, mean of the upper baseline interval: 30.7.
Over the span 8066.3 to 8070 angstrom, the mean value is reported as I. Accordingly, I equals 30.4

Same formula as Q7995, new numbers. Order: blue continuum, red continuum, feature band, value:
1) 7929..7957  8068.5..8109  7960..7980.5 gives -0.2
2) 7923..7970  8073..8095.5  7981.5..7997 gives 0.2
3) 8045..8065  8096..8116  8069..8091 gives 0.3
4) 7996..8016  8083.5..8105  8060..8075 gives -0.1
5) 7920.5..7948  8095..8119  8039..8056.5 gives -0.1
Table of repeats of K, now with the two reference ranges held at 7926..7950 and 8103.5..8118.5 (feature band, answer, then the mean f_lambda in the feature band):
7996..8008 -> 0.3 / 30.6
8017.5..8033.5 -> 0.0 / 31.3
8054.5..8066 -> -0.2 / 31.5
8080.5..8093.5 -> 0.0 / 30.8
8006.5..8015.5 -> 0.1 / 30.9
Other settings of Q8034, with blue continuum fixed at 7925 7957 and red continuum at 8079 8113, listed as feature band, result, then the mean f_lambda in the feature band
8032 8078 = -0.16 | 31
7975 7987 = 0.05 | 31.2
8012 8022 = 0.02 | 31.1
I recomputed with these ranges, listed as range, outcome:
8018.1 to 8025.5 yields 31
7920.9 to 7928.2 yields 32.5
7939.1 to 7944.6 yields 31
